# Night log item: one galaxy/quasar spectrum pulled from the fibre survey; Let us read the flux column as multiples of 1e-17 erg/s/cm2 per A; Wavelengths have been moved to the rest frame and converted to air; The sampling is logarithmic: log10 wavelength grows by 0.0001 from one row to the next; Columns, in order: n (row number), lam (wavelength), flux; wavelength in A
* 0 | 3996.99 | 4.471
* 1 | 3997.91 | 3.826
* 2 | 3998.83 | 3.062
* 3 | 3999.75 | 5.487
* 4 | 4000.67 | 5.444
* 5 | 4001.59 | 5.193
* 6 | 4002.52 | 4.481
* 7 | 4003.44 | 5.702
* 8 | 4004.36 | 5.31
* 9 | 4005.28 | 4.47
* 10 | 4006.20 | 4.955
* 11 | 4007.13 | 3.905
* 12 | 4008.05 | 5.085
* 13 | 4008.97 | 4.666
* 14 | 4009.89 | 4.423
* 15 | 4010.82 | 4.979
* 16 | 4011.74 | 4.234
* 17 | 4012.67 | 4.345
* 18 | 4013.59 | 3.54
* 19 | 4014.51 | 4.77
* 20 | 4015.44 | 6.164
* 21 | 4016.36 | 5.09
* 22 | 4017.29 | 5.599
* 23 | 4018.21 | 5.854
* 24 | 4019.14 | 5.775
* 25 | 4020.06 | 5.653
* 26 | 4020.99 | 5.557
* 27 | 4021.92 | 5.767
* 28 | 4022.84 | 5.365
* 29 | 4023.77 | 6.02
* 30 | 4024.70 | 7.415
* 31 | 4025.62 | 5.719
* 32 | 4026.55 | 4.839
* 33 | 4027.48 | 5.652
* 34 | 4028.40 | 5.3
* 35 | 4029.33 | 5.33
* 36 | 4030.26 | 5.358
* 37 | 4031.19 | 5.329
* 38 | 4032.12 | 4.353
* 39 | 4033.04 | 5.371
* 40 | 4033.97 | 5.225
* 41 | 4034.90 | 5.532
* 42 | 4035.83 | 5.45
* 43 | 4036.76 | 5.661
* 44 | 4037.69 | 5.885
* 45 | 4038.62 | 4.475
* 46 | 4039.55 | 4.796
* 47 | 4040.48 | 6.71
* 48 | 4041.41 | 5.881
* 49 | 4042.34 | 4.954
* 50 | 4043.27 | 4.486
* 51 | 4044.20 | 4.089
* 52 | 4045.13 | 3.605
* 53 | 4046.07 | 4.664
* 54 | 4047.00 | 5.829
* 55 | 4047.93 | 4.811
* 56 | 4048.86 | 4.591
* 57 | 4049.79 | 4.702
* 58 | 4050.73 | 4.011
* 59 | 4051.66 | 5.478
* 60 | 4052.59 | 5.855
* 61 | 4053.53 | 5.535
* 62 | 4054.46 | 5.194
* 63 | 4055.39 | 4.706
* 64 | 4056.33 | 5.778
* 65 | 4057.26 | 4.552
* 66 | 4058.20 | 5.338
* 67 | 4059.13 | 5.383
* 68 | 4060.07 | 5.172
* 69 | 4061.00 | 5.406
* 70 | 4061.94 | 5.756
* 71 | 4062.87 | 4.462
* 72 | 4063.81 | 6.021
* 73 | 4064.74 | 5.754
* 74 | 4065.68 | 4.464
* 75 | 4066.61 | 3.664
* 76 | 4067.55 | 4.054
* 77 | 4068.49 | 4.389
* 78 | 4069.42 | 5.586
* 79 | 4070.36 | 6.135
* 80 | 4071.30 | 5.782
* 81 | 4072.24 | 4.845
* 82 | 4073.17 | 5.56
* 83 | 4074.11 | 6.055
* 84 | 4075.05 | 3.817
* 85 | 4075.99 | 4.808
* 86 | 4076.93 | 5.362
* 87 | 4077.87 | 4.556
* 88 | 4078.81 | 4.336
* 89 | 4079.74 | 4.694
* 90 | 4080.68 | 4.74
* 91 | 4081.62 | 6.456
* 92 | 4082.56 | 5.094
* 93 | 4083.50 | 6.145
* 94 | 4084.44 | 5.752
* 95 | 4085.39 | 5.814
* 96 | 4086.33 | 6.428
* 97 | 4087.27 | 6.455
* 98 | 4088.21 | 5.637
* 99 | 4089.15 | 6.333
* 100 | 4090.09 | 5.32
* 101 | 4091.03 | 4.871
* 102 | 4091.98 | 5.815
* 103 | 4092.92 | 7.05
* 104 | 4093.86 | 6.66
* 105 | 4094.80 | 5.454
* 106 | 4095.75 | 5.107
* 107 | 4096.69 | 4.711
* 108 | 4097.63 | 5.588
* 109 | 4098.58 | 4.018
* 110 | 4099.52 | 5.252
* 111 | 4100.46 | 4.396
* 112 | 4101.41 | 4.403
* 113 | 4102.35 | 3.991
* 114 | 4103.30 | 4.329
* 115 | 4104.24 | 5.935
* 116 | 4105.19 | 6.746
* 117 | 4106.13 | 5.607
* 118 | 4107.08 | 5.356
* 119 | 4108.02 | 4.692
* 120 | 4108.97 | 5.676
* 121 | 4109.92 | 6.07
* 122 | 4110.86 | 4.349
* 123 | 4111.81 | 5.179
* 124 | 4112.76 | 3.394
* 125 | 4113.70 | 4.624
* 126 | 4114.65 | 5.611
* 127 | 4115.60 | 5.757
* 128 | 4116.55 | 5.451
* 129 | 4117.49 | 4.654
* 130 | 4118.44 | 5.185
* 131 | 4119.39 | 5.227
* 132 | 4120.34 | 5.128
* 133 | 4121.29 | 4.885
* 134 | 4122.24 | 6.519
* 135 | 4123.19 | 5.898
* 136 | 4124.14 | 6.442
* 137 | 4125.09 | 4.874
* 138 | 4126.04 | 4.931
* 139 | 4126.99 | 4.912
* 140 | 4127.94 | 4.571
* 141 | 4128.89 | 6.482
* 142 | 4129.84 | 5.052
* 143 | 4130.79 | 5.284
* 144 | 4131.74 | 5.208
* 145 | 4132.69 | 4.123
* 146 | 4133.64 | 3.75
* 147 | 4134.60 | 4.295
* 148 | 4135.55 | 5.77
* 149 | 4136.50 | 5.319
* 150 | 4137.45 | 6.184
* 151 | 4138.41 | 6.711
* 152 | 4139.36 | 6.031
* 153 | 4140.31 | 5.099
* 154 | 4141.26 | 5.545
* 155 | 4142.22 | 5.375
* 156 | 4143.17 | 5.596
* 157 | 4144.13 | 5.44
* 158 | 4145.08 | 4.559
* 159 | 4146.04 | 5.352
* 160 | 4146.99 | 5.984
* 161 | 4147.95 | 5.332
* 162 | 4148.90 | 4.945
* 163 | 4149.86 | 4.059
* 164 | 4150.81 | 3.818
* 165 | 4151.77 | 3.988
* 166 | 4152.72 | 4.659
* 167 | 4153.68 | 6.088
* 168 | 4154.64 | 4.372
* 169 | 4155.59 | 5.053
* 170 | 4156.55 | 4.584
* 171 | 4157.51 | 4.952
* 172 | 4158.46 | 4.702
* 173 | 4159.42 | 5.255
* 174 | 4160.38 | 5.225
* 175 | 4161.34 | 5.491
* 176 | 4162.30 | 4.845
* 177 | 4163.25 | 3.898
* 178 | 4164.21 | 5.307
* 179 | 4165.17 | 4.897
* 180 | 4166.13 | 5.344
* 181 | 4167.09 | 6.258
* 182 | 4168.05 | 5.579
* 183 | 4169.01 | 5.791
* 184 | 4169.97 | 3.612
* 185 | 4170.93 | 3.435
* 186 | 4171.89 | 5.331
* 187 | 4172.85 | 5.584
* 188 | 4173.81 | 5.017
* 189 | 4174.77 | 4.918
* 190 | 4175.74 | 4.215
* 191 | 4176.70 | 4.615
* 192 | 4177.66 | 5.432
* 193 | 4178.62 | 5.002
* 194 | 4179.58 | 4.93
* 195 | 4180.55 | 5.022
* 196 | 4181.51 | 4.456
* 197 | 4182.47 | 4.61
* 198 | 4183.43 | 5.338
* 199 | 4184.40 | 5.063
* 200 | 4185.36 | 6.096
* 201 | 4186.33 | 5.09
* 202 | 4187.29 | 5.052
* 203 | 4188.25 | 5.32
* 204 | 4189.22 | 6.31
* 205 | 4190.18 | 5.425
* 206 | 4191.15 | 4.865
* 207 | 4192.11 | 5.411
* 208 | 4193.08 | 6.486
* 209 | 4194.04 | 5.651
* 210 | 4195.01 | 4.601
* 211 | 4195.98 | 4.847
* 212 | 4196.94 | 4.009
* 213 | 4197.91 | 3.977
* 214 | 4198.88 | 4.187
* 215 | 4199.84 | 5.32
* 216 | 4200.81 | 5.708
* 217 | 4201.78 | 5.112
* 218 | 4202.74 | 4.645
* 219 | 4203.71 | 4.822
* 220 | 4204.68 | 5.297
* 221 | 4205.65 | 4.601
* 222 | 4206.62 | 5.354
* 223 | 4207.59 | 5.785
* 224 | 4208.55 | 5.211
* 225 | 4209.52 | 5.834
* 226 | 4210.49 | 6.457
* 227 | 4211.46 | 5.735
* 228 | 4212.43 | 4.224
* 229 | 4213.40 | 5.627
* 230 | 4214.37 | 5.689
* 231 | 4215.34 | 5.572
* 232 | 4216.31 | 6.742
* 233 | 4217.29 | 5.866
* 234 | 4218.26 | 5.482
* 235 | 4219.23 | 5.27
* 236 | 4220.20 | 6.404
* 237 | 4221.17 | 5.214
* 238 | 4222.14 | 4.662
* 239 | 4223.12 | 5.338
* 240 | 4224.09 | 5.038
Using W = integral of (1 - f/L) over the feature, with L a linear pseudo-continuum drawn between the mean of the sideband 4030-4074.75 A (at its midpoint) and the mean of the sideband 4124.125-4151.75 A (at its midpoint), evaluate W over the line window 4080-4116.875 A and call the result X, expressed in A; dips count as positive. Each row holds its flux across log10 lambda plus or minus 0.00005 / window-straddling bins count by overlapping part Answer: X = -1.7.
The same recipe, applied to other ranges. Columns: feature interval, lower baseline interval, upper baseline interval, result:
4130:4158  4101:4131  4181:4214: 0.71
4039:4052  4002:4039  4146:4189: 0.72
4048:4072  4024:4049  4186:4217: 0.69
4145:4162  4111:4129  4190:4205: 0.67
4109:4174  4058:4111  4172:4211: 1.14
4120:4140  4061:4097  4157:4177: -0.83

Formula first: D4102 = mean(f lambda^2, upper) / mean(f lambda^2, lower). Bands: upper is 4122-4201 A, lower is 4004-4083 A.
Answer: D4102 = 1.05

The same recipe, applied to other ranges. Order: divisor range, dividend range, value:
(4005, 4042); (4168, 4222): 1.07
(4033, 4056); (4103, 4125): 1.08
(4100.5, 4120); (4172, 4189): 1.03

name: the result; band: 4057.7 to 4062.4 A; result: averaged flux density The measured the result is 5.4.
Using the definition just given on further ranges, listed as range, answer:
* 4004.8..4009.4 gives 4.62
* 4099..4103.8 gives 4.48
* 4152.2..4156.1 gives 5.03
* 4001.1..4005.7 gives 5.04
